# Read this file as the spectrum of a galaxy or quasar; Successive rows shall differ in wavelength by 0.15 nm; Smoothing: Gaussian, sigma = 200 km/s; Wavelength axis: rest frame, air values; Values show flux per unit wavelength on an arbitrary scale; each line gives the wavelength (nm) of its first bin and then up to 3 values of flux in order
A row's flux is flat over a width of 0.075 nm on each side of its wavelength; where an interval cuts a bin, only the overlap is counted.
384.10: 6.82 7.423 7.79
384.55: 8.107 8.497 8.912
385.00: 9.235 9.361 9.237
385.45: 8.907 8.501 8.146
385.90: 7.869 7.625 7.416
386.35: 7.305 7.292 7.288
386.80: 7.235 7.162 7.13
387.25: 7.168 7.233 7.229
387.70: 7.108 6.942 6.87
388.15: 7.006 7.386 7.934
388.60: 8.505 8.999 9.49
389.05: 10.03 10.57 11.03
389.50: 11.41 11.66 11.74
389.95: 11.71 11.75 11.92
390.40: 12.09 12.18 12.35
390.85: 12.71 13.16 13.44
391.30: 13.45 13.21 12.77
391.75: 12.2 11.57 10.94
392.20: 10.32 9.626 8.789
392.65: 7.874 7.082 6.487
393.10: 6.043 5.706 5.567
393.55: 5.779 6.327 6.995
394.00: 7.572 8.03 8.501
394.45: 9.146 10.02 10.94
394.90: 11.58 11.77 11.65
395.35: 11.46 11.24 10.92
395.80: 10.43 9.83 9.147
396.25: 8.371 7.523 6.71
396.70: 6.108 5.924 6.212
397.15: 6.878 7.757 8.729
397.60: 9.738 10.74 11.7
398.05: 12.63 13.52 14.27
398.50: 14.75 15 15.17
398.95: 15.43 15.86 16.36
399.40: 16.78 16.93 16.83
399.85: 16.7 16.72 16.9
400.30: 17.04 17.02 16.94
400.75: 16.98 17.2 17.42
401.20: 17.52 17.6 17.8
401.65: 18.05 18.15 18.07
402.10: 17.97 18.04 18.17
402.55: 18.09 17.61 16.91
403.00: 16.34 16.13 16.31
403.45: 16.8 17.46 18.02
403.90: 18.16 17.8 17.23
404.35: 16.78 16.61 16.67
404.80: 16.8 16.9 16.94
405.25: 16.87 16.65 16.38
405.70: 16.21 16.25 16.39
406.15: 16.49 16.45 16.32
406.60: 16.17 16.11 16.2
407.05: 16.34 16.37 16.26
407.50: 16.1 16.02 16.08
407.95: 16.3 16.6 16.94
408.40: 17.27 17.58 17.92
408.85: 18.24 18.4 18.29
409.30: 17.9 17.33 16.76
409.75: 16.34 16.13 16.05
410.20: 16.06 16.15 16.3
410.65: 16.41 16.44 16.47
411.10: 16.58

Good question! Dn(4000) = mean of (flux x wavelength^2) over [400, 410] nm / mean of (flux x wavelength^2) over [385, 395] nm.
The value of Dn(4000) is 2.0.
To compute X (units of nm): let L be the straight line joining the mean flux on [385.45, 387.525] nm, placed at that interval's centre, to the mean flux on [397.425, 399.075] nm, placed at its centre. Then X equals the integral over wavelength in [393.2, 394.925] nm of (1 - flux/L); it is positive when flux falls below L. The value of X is 0.50 nm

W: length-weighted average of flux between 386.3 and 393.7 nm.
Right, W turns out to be 9.37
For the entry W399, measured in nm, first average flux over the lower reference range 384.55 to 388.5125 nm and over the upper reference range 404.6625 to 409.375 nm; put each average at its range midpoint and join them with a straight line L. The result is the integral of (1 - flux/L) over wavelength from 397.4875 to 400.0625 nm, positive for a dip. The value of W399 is -0.27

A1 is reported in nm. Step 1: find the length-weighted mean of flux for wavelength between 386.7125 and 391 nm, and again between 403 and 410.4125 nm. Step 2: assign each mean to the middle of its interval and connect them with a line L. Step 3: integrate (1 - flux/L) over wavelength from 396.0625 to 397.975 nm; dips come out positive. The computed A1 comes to 0.708 nm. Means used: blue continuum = 9.51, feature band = 8.1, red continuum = 16.8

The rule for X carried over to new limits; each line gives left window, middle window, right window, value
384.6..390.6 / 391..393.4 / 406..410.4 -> 0.138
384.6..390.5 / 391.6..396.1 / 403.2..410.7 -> 0.874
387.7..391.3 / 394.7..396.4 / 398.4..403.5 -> 0.407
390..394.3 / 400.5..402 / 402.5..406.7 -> -0.261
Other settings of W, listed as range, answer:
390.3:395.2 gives 9.86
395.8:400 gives 11.8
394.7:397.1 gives 9.32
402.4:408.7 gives 16.8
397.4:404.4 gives 16.2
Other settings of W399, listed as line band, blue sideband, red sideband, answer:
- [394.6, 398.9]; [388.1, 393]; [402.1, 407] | 0.98 nm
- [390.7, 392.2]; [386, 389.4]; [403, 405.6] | -0.39 nm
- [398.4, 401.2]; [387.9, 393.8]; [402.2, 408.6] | -0.46 nm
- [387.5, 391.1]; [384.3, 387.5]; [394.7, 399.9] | -0.41 nm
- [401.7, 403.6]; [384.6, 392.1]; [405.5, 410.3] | -0.34 nm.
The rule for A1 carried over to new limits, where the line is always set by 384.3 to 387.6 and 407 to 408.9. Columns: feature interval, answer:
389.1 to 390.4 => -0.28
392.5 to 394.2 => 0.65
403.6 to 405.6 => -0.22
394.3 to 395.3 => 0.07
